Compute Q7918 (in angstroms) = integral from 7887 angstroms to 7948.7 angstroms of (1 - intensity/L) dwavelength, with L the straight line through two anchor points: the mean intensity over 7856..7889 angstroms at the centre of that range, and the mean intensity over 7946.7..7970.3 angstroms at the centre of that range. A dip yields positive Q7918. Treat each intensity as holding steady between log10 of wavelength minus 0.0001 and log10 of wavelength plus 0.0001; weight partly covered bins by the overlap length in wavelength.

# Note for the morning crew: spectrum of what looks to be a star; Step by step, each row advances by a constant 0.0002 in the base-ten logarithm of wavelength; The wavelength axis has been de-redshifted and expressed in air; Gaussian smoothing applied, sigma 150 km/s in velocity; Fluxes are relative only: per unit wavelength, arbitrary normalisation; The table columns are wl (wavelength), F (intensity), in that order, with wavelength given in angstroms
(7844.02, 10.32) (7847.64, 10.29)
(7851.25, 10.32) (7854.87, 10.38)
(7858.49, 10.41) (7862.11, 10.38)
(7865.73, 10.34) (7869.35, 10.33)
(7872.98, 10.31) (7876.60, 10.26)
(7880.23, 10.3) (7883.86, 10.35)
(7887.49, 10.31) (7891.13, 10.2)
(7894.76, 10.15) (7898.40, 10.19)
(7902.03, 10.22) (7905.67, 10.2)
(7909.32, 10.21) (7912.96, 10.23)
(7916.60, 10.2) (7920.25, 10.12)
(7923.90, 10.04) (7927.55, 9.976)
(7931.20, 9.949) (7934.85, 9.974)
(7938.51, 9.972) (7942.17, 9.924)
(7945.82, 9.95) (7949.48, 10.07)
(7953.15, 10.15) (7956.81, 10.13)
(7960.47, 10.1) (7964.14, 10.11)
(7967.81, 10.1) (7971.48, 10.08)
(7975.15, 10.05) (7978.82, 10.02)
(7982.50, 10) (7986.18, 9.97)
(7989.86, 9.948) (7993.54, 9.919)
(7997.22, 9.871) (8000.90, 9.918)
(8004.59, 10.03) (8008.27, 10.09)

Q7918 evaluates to 0.7 angstroms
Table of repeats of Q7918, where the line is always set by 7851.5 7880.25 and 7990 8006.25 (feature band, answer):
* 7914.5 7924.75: 0.04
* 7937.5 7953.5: 0.15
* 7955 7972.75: -0.11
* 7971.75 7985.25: -0.04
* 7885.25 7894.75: 0.02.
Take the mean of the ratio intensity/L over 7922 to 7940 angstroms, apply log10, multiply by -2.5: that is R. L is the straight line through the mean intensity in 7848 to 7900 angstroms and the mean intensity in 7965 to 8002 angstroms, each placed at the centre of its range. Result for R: 0.017 mag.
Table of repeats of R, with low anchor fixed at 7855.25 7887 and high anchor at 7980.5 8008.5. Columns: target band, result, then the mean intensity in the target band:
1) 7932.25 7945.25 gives 0.02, 9.96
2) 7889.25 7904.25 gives 0.01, 10.2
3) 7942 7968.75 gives 0.00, 10.1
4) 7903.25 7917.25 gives 0.00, 10.2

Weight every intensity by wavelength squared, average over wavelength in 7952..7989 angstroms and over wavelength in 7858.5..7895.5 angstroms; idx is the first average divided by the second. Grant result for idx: 1.0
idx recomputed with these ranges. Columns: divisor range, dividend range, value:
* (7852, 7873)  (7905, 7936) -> 0.99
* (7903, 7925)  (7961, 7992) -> 1.00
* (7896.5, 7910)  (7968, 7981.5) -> 1.00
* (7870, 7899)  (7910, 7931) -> 0.99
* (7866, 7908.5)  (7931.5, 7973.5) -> 1.00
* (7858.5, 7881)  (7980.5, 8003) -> 0.99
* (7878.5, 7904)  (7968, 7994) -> 1.00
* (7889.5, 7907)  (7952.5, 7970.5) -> 1.01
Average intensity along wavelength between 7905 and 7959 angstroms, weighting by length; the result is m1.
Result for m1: 10.1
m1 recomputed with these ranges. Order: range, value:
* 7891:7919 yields 10.2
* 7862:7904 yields 10.3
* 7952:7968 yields 10.1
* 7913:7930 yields 10.1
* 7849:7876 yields 10.3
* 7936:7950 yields 9.97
